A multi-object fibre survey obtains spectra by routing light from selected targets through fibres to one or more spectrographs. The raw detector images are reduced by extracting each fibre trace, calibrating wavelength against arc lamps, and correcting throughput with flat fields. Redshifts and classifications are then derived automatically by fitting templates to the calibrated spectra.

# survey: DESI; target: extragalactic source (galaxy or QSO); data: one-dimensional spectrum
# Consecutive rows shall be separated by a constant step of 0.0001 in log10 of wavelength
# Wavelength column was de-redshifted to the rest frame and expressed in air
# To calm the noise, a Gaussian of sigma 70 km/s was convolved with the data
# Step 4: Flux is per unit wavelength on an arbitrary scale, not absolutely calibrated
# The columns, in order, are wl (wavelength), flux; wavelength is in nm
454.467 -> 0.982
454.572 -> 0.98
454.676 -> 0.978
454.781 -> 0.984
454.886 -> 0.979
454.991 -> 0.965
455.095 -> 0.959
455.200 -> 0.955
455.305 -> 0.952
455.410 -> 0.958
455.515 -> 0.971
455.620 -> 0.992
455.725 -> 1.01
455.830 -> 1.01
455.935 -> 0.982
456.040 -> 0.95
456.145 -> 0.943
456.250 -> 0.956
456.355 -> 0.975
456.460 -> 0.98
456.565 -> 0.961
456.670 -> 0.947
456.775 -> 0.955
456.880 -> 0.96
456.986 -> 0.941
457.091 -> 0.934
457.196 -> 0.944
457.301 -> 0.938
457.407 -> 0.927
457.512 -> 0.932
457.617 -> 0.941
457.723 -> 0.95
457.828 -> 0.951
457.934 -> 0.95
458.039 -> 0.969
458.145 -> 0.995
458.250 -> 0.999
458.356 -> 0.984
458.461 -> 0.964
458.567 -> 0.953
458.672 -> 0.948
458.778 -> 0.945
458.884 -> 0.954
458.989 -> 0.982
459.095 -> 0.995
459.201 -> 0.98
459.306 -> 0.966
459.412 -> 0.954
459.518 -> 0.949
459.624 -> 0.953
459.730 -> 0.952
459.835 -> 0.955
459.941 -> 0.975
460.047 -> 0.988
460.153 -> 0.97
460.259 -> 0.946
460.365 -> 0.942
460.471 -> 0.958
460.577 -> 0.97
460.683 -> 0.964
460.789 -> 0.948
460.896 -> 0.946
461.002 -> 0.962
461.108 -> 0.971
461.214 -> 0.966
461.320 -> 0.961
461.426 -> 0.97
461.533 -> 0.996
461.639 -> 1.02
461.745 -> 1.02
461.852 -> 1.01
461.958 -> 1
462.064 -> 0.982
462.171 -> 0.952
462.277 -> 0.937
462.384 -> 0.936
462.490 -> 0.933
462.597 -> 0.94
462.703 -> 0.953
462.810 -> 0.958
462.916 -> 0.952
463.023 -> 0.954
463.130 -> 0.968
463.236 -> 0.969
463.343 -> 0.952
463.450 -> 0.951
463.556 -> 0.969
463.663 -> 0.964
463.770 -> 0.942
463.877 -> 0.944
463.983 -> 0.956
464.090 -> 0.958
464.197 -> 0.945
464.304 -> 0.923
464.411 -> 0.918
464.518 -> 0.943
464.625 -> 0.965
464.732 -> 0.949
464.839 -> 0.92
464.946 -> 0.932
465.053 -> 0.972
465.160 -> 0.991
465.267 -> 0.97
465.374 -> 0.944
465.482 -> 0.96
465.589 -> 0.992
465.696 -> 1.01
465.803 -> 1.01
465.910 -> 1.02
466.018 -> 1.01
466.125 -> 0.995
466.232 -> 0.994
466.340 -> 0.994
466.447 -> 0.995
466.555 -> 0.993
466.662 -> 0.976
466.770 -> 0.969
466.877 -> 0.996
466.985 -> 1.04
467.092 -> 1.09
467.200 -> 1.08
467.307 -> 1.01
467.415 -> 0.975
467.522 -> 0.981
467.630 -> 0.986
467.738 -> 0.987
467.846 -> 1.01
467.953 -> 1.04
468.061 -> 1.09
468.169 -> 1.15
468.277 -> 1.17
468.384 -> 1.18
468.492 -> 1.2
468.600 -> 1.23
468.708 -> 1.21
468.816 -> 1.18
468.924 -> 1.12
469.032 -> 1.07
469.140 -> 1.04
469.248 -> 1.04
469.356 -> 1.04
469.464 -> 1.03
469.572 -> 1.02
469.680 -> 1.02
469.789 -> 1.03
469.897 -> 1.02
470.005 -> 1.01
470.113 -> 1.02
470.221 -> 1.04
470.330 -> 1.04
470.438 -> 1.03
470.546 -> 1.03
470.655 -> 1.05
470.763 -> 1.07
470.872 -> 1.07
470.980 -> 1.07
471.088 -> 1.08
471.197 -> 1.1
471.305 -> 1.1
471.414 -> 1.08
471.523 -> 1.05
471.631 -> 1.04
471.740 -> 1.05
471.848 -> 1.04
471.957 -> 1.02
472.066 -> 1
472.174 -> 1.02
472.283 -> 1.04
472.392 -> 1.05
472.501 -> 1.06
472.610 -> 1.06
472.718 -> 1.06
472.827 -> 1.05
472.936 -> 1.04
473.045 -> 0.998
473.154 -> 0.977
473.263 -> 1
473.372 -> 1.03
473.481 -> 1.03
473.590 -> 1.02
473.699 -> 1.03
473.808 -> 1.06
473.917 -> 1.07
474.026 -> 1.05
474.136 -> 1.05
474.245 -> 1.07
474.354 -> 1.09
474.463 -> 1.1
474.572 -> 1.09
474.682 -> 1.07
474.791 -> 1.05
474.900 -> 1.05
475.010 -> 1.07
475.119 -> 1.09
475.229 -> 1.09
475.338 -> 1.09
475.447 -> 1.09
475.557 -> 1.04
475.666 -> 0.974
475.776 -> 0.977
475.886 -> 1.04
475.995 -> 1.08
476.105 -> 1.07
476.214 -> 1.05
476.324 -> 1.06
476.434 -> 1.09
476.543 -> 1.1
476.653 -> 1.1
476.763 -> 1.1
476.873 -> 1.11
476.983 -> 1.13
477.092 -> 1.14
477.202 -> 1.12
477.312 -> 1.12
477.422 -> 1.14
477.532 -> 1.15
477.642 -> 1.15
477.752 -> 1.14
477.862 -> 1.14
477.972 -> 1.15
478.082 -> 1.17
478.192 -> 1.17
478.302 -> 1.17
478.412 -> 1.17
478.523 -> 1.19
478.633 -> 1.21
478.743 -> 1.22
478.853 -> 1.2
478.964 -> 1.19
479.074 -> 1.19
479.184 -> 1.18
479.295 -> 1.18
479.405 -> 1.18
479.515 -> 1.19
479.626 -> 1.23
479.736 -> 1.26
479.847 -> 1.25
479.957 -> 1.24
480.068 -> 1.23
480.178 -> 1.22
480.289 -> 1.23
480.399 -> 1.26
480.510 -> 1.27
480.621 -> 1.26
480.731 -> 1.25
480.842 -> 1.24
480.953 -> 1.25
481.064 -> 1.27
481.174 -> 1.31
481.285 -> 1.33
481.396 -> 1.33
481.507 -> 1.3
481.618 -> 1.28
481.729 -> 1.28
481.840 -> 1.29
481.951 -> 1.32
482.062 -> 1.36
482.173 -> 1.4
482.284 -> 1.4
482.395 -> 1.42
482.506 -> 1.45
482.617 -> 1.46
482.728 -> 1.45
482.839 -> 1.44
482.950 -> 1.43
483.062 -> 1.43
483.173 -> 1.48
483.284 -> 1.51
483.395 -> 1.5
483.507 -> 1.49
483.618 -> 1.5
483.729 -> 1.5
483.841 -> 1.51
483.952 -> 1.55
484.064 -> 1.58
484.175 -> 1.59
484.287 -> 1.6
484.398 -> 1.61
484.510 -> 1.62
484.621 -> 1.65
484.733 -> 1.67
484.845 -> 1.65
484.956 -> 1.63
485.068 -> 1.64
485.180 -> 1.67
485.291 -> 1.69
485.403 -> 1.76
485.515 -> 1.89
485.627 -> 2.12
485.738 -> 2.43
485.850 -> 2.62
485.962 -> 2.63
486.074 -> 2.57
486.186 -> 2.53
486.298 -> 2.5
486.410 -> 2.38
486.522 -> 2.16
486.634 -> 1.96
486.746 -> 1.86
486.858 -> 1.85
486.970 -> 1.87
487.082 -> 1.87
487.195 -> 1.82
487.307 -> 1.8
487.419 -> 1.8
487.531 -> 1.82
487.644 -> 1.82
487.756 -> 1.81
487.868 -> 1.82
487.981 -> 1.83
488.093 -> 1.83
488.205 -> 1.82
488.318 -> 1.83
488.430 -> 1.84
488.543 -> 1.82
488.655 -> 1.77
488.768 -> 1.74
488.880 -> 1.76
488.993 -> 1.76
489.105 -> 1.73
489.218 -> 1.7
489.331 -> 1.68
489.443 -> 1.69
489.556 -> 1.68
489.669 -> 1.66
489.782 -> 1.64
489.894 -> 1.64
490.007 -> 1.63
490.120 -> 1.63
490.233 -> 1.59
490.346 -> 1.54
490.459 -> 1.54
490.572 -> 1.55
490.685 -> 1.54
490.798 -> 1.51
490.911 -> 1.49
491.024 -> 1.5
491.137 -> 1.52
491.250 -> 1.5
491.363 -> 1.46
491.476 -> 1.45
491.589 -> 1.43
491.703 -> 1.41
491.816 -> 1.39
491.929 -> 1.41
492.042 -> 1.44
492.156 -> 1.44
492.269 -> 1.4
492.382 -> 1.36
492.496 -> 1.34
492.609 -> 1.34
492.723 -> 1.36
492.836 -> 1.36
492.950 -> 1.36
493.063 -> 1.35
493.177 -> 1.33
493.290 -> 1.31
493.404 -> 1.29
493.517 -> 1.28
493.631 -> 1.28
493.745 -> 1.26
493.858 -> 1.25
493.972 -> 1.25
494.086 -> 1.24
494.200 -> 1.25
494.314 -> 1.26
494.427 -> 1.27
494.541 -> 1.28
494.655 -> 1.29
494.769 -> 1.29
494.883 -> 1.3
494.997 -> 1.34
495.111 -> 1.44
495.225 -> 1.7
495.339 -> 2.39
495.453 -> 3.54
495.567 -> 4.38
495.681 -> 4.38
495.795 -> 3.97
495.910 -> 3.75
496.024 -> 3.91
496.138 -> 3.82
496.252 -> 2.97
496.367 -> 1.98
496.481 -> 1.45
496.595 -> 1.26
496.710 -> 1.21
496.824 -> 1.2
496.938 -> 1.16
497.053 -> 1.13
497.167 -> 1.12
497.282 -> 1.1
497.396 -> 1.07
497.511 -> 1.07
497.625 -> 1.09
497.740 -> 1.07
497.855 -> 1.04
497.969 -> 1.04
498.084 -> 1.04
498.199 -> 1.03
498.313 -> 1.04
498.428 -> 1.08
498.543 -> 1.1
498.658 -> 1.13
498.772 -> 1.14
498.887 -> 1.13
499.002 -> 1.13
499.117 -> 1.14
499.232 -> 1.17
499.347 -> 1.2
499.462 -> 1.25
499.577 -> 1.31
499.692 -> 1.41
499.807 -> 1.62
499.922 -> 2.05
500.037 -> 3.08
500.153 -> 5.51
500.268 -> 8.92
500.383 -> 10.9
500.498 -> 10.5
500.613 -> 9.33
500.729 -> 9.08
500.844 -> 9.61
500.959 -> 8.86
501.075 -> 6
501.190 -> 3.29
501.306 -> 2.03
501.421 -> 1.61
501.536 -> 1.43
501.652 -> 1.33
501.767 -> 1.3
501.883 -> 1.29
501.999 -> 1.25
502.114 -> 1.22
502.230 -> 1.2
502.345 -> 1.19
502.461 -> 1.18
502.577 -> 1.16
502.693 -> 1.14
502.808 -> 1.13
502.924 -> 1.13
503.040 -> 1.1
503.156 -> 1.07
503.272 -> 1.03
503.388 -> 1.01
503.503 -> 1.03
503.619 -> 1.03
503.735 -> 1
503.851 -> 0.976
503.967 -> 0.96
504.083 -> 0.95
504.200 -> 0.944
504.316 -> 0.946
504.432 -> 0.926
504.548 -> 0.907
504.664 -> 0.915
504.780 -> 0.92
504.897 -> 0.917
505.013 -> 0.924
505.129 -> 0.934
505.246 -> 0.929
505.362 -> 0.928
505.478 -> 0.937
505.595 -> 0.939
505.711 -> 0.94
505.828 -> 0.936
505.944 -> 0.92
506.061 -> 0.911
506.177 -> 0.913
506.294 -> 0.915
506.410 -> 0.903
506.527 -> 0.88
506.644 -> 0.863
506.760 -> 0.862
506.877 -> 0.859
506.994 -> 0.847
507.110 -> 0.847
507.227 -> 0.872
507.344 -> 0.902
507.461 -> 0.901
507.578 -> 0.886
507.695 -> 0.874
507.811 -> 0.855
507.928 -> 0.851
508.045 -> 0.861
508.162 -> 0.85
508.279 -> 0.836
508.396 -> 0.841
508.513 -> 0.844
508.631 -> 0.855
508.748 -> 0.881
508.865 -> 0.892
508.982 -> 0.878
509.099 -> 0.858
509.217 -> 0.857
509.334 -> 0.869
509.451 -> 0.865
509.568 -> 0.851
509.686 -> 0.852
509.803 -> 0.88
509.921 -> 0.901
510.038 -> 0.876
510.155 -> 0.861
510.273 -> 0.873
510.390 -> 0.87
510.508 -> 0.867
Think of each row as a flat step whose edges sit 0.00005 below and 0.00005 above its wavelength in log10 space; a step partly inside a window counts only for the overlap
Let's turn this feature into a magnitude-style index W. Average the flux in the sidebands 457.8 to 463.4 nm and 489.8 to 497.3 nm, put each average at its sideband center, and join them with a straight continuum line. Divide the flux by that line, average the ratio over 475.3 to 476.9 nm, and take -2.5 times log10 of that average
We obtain 0.23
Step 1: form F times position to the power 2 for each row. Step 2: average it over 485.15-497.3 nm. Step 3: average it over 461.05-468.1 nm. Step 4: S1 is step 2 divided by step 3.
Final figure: 2.04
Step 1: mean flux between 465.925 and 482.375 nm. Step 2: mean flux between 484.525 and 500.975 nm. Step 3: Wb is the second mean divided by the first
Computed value 1.88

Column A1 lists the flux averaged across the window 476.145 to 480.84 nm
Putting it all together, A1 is 1.17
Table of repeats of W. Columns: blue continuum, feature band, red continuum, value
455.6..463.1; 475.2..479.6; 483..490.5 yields 0.318 mag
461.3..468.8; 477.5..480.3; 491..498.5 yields 0.085 mag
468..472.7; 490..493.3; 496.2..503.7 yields 0.343 mag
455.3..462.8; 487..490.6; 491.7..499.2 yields -0.177 mag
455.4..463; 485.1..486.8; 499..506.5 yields -0.240 mag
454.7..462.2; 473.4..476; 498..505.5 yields 0.344 mag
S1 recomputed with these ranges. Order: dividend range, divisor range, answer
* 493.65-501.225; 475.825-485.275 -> 2.18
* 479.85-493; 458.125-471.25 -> 1.77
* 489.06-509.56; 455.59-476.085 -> 1.96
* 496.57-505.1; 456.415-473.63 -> 2.47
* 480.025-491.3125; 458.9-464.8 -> 1.90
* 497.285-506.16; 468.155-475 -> 2.20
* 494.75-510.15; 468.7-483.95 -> 1.71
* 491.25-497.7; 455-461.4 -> 2.06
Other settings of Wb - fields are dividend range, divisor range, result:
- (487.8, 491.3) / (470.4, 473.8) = 1.60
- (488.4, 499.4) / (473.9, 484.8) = 1.27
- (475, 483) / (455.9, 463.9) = 1.25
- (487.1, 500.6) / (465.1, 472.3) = 1.82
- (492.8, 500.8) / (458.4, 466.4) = 2.36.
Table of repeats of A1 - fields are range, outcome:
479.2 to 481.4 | 1.25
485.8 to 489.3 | 1.96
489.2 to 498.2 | 1.64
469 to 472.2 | 1.04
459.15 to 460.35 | 0.962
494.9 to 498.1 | 2.02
